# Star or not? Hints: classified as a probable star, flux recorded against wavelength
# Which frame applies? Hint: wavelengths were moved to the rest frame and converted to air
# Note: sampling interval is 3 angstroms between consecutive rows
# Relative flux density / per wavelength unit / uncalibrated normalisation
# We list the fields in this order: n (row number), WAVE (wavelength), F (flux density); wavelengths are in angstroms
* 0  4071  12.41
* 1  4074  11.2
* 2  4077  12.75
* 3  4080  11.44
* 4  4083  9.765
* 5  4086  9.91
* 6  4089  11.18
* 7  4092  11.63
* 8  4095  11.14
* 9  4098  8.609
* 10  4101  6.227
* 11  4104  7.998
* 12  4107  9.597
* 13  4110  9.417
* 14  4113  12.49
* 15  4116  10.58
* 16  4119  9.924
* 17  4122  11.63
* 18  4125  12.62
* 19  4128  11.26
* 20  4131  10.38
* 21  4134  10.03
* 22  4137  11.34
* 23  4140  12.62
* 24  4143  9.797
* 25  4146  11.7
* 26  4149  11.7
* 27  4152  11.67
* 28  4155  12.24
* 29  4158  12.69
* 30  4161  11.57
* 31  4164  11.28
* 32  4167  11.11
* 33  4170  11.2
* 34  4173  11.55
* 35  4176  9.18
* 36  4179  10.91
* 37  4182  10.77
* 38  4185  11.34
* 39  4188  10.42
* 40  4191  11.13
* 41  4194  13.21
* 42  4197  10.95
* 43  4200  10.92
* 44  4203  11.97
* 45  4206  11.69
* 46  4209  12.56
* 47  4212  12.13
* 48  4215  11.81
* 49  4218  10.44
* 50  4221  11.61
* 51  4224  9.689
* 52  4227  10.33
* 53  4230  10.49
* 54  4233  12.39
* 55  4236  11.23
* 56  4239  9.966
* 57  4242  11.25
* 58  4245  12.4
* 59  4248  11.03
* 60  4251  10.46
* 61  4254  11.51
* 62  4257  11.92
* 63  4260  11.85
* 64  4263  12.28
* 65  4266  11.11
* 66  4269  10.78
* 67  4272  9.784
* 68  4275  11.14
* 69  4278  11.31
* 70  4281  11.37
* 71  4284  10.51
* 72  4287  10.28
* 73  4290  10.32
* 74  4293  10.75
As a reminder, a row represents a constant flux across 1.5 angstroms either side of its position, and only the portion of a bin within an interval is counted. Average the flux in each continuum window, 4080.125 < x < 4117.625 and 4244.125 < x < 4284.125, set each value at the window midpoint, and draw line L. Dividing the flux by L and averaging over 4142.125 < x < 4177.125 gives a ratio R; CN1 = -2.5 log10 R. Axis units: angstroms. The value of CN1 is -0.09 mag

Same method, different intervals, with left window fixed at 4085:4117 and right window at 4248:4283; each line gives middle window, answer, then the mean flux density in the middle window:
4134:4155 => -0.120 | 11.4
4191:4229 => -0.065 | 11.4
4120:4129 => -0.169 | 11.8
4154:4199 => -0.080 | 11.3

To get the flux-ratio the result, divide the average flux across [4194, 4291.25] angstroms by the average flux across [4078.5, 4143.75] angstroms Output 1.1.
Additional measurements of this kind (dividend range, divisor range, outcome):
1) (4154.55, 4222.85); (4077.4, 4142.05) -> 1.09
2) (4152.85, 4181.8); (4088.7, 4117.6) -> 1.15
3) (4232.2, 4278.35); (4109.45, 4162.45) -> 0.99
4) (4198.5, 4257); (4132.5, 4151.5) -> 1.00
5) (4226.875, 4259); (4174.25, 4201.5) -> 1.02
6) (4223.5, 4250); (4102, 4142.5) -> 1.03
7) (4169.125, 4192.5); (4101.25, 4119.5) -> 1.11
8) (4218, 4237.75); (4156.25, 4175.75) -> 0.95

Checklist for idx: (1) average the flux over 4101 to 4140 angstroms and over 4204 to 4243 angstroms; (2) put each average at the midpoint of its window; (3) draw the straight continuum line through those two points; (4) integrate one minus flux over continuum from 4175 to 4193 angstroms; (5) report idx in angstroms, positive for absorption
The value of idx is 0.3 angstroms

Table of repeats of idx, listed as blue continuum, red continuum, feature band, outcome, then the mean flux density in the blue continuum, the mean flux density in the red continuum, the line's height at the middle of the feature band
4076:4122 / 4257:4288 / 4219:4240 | 0.1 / 10.2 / 11.1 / 10.9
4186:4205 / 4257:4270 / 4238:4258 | 0.5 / 11.4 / 11.6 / 11.5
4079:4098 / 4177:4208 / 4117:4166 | -1.8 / 10.7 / 11.3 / 11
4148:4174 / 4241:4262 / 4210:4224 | 0.3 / 11.7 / 11.5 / 11.6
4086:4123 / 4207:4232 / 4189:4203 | -0.8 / 10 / 11.2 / 10.9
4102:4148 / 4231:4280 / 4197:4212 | -0.9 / 10.7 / 11.3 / 11.1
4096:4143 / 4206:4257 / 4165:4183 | -0.1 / 10.3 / 11.2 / 10.8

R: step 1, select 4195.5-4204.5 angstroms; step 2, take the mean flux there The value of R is 11.3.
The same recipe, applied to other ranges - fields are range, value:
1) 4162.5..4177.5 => 10.9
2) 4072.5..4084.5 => 11.3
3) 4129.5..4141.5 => 11.1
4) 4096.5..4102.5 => 7.42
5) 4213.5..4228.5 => 10.8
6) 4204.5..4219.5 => 11.7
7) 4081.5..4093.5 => 10.6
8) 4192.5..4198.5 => 12.1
